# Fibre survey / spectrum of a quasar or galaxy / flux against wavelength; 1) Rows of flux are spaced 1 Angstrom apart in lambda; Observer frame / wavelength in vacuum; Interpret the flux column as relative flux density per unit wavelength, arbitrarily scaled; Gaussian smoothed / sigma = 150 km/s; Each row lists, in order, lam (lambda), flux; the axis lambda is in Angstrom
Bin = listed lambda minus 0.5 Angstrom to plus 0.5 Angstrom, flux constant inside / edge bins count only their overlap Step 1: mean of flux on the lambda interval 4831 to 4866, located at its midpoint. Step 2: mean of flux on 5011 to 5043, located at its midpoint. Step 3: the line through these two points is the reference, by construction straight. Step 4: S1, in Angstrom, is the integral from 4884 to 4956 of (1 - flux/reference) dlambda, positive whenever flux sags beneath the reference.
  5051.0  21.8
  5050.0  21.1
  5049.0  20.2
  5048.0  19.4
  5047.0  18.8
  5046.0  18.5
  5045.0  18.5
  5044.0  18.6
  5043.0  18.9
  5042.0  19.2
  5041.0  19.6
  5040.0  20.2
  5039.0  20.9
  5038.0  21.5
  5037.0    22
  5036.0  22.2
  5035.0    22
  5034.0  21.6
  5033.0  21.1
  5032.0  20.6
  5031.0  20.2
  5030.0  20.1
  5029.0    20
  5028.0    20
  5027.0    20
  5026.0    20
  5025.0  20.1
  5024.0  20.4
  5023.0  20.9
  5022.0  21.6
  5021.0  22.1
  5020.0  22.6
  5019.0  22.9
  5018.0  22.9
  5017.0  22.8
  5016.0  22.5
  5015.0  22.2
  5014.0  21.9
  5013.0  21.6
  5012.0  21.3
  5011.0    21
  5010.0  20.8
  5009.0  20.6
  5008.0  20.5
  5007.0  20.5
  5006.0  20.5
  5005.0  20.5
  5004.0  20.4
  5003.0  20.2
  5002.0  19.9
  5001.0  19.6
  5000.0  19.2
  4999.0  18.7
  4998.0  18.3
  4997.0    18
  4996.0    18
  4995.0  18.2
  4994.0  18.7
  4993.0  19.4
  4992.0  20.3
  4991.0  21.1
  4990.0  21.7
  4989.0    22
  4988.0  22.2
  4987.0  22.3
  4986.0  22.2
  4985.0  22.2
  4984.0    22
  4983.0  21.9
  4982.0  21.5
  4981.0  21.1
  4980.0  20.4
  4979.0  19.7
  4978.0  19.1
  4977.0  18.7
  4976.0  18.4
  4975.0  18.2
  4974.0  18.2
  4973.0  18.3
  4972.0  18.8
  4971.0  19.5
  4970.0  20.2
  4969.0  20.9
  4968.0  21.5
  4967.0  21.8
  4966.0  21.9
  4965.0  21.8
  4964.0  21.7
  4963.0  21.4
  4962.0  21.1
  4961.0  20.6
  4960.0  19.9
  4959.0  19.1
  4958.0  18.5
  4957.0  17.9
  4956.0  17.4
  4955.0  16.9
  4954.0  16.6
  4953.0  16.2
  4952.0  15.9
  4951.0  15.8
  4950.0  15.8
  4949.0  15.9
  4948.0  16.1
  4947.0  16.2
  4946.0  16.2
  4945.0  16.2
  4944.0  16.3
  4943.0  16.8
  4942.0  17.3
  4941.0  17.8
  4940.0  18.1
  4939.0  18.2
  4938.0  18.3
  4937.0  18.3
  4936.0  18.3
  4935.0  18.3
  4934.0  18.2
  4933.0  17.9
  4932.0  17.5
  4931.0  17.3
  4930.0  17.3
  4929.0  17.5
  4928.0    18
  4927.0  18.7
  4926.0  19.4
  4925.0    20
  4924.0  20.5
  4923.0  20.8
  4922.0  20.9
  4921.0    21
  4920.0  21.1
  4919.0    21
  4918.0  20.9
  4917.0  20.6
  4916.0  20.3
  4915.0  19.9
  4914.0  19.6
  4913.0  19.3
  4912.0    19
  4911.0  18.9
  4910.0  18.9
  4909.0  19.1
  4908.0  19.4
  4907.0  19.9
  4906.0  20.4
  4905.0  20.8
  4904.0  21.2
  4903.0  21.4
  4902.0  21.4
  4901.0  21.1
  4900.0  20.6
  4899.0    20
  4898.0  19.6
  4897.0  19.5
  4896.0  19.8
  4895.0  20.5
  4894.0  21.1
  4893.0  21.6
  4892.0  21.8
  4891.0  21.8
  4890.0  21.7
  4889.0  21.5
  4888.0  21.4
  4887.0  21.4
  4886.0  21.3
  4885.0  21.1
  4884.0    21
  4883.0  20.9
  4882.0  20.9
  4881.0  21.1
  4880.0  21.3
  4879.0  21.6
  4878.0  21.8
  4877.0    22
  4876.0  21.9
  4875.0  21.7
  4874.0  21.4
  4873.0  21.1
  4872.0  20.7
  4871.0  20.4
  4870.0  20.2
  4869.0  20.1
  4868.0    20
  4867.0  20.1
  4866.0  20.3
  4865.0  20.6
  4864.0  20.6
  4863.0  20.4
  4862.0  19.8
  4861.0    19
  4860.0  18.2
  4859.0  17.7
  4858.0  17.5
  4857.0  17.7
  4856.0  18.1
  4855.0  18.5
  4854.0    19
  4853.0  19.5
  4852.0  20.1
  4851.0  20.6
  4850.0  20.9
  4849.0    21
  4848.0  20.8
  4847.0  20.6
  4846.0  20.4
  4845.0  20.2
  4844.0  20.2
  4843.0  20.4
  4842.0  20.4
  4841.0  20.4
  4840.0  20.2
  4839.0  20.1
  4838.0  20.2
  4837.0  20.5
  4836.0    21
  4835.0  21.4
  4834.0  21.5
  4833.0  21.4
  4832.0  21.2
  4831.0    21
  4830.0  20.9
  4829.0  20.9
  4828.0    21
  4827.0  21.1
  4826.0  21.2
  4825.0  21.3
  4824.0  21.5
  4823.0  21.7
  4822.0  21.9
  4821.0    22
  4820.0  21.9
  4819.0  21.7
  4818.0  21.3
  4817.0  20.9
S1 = 4.6 Angstrom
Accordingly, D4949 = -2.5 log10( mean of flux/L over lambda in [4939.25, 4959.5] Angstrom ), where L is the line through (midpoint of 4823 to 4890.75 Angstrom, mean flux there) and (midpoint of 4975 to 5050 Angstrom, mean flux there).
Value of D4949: 0.21 mag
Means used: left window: 20.5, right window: 20.5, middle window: 16.9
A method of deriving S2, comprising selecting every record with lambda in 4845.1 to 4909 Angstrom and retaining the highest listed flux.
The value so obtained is 22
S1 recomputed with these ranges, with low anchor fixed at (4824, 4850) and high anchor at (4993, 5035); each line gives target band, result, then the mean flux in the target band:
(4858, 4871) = 0.7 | 19.7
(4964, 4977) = 0.4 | 20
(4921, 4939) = 1.7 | 18.7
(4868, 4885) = -0.3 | 21.1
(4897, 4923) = 0.6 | 20.2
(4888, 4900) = -0.1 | 20.8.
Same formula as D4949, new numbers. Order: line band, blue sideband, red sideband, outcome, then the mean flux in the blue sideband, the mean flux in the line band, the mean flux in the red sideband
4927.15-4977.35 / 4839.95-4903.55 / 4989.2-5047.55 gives 0.12 mag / 20.5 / 18.3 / 20.5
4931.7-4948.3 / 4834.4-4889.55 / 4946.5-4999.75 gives 0.13 mag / 20.4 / 17.4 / 19.4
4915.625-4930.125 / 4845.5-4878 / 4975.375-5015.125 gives 0.02 mag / 20.1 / 19.9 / 20.4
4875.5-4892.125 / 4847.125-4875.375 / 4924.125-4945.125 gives -0.12 mag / 19.9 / 21.4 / 18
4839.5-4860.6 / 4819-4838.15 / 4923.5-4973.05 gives 0.06 mag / 21.3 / 19.6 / 18.4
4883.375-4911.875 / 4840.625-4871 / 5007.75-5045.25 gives -0.03 mag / 19.8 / 20.6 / 21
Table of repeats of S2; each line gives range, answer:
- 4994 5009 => 20.6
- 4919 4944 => 21.1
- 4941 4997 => 22.3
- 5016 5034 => 22.9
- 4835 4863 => 21.4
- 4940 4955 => 18.1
